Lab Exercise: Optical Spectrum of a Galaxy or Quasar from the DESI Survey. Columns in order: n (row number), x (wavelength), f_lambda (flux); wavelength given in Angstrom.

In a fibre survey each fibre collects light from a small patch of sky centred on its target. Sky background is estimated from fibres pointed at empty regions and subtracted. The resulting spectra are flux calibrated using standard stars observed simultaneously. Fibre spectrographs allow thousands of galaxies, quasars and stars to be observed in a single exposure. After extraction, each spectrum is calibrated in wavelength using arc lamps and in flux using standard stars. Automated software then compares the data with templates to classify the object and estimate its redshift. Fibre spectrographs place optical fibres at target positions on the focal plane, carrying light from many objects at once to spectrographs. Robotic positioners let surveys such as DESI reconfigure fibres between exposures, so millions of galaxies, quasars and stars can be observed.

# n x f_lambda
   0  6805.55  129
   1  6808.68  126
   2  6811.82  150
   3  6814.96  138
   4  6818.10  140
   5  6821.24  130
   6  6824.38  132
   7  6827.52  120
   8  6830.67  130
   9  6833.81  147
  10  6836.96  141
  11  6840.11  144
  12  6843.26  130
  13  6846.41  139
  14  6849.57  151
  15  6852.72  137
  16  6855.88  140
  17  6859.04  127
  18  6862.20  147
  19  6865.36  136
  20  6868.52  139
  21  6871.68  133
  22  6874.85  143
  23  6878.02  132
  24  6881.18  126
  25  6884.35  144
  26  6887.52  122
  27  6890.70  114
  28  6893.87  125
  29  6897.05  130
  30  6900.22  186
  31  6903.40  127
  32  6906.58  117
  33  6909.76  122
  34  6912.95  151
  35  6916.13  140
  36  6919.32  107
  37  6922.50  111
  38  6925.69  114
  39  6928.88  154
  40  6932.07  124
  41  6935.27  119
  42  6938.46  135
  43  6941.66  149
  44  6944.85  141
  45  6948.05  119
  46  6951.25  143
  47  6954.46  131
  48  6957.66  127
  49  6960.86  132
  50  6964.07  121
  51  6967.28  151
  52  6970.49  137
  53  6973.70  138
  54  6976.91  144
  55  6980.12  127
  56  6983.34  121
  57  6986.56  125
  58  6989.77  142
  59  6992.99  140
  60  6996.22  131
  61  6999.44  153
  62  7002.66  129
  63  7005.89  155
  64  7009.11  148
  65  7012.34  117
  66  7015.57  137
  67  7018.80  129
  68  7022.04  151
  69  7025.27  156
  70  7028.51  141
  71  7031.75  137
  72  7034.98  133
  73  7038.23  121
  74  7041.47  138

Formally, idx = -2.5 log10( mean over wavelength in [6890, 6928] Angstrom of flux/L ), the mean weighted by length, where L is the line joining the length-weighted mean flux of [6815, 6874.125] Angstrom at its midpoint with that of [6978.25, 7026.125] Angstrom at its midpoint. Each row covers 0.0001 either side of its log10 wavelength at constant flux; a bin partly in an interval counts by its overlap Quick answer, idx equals 0.06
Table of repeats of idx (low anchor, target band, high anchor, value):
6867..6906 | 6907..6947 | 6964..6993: 0.04 mag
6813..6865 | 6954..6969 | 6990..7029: 0.06 mag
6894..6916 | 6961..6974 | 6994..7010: 0.04 mag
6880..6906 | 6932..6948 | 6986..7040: 0.02 mag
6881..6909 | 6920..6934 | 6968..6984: 0.08 mag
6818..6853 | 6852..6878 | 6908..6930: -0.03 mag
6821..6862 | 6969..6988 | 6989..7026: 0.06 mag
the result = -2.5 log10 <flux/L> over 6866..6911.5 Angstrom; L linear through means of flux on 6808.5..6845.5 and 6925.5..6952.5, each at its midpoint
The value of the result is 0.016 mag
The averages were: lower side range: 136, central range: 133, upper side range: 134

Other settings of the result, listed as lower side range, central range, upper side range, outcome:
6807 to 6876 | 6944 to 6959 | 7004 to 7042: 0.05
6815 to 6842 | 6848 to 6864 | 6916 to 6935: -0.07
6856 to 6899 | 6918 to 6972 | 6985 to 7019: 0.04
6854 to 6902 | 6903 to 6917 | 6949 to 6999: 0.03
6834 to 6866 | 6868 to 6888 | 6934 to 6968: 0.03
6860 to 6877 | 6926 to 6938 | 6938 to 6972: 0.04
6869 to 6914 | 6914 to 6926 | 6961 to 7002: 0.12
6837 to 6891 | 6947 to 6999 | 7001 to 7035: 0.04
